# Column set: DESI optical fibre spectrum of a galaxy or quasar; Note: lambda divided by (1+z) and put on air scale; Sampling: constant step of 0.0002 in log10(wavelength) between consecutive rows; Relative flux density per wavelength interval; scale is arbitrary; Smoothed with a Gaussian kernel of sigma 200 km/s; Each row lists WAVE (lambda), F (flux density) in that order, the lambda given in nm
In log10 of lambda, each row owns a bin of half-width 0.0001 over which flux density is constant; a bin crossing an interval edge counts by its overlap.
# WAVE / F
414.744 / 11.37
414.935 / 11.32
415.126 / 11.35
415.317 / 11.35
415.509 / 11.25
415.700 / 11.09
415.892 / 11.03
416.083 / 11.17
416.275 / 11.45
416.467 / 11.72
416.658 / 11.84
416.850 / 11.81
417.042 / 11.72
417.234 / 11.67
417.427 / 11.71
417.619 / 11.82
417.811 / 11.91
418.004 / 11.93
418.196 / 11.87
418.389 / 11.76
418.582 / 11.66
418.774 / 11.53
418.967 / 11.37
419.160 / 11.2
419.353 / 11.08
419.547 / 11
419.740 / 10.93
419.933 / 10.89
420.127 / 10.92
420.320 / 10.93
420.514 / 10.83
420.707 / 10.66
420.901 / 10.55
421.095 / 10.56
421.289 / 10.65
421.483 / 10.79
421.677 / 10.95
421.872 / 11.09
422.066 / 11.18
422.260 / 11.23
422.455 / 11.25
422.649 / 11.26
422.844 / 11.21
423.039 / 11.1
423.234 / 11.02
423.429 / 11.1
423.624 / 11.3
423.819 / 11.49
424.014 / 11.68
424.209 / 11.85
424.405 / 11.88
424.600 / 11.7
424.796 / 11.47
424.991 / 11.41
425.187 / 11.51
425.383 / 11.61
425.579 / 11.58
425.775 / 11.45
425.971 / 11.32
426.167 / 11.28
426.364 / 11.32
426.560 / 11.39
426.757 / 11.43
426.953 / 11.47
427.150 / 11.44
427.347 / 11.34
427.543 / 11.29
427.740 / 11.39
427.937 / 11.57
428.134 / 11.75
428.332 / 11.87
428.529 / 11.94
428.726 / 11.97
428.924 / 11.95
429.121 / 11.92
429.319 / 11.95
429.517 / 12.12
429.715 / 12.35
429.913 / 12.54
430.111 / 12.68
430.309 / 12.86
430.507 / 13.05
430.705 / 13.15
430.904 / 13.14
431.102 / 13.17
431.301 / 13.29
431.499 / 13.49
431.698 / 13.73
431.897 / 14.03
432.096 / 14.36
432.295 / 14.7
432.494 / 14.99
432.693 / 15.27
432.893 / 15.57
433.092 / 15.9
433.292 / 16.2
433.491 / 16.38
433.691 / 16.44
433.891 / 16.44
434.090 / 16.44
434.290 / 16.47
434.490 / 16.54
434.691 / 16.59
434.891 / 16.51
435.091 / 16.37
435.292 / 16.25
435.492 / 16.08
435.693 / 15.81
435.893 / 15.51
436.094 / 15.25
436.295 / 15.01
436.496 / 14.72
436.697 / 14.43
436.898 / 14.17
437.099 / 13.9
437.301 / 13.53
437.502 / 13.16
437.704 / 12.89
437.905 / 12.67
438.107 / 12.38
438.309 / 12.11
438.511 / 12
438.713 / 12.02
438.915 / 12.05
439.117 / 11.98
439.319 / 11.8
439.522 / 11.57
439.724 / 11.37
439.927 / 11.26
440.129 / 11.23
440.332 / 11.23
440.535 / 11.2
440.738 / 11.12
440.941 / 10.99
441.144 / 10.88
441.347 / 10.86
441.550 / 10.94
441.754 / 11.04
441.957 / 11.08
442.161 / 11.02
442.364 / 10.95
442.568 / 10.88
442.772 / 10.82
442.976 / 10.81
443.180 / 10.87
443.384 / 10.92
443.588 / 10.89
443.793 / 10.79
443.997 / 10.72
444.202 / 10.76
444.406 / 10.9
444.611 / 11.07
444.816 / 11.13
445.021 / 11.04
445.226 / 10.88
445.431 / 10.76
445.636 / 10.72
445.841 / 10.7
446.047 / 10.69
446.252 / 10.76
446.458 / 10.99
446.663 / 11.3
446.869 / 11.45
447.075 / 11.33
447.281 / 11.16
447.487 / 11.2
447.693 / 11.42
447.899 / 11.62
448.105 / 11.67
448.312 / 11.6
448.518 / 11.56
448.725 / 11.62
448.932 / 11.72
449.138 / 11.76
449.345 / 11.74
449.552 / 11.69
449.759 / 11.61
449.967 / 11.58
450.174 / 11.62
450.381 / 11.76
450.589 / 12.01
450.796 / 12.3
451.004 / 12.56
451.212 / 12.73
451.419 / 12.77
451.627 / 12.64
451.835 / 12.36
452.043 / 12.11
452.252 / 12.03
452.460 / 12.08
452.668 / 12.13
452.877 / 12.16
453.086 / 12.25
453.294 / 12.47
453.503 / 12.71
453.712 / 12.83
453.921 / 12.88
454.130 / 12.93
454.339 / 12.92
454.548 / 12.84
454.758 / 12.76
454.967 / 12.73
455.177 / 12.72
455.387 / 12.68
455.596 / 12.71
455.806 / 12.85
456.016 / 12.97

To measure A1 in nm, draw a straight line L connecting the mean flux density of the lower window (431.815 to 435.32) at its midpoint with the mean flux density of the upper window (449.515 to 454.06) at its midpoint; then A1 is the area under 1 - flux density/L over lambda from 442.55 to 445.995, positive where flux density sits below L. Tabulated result 0.72 nm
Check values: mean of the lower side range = 15.9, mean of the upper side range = 12.3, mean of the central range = 10.9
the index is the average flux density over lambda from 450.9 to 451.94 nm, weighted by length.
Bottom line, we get 12.6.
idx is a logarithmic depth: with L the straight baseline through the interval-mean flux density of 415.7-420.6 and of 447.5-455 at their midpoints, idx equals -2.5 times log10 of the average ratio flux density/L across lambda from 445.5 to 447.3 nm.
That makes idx 0.10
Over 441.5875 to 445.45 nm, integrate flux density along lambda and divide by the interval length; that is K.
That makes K 10.9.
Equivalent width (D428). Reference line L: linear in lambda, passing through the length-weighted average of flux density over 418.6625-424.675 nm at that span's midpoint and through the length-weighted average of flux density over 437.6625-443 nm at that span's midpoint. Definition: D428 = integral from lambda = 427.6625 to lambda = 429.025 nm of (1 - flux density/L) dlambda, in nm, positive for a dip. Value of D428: -0.07 nm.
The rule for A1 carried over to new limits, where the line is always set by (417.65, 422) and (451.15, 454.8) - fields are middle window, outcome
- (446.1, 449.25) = 0.232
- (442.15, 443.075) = 0.093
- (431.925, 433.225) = -0.380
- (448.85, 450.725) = 0.101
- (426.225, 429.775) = -0.059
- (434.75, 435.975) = -0.449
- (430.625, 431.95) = -0.203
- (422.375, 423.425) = 0.011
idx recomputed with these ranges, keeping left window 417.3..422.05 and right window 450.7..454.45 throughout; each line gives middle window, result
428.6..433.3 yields -0.16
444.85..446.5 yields 0.13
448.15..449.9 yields 0.06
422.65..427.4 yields 0.00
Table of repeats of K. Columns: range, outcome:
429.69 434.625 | 14.6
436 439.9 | 13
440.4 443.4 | 11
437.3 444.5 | 11.4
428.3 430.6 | 12.3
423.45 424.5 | 11.6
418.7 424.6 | 11.1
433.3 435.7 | 16.4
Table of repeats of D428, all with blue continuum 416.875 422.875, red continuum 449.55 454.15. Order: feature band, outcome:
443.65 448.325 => 0.395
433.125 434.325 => -0.481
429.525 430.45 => -0.081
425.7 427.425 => 0.010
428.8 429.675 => -0.036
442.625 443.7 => 0.101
